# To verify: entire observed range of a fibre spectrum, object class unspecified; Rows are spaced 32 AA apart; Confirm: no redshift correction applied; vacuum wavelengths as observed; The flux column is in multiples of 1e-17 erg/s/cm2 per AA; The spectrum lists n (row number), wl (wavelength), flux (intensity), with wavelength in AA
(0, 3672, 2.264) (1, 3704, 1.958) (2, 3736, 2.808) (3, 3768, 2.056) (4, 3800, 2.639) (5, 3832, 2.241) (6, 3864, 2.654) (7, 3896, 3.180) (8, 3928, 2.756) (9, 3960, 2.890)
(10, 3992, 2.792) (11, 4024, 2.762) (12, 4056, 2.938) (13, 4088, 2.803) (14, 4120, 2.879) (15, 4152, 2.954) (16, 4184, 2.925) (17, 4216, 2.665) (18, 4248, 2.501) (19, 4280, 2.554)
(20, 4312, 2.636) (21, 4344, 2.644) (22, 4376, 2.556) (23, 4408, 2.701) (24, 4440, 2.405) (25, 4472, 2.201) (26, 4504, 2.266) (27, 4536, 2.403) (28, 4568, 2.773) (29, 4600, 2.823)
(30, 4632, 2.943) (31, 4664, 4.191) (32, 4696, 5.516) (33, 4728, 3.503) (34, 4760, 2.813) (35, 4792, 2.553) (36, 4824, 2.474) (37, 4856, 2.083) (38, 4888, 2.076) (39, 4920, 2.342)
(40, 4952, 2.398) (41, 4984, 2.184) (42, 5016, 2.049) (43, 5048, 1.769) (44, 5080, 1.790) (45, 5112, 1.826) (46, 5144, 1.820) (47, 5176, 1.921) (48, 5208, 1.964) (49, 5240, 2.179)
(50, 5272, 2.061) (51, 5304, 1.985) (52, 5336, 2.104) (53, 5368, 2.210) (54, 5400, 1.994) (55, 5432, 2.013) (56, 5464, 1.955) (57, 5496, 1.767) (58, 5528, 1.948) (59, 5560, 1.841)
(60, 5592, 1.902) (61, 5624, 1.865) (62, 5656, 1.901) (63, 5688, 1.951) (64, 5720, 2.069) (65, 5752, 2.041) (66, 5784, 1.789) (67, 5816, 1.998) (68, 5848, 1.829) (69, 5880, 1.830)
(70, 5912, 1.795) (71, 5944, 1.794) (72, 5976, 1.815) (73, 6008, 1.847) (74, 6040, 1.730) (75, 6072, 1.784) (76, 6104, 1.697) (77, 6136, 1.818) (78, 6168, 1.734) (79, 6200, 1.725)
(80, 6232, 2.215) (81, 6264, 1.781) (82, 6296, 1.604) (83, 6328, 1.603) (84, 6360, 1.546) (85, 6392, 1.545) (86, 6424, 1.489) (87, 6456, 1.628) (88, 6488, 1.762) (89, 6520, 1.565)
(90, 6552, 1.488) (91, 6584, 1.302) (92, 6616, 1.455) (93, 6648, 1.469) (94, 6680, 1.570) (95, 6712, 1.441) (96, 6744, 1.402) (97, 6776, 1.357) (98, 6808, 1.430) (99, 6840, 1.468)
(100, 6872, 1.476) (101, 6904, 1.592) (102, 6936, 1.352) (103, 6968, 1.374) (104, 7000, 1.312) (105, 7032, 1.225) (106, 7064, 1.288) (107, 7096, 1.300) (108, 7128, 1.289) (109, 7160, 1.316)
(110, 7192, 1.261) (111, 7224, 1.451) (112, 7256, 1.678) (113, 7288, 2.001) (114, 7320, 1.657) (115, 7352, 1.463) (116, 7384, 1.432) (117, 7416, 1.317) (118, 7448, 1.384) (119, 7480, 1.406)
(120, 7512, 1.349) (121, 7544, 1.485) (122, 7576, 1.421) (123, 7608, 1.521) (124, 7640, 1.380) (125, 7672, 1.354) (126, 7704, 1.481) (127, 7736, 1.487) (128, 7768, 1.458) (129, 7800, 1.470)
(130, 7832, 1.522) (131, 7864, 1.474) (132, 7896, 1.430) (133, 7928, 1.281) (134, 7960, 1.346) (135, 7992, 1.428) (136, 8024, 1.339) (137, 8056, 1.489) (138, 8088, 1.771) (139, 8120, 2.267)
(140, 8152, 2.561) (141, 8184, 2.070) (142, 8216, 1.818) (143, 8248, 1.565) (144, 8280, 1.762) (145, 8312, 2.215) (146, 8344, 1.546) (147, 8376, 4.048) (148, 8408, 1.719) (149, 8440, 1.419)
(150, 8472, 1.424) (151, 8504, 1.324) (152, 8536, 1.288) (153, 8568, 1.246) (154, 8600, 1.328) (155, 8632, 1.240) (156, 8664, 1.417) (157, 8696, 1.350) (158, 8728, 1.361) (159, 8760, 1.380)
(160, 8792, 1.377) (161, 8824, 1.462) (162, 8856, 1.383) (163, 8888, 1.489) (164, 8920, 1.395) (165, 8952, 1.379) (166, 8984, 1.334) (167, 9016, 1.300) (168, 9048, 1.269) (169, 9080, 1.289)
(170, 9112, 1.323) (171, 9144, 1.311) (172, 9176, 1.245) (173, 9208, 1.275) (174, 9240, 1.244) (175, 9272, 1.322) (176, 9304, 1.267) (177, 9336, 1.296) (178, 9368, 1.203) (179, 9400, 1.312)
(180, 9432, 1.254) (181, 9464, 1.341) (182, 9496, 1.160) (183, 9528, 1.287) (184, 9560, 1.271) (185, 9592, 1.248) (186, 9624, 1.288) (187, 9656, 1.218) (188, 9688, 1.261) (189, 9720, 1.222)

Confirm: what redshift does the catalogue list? 0.674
